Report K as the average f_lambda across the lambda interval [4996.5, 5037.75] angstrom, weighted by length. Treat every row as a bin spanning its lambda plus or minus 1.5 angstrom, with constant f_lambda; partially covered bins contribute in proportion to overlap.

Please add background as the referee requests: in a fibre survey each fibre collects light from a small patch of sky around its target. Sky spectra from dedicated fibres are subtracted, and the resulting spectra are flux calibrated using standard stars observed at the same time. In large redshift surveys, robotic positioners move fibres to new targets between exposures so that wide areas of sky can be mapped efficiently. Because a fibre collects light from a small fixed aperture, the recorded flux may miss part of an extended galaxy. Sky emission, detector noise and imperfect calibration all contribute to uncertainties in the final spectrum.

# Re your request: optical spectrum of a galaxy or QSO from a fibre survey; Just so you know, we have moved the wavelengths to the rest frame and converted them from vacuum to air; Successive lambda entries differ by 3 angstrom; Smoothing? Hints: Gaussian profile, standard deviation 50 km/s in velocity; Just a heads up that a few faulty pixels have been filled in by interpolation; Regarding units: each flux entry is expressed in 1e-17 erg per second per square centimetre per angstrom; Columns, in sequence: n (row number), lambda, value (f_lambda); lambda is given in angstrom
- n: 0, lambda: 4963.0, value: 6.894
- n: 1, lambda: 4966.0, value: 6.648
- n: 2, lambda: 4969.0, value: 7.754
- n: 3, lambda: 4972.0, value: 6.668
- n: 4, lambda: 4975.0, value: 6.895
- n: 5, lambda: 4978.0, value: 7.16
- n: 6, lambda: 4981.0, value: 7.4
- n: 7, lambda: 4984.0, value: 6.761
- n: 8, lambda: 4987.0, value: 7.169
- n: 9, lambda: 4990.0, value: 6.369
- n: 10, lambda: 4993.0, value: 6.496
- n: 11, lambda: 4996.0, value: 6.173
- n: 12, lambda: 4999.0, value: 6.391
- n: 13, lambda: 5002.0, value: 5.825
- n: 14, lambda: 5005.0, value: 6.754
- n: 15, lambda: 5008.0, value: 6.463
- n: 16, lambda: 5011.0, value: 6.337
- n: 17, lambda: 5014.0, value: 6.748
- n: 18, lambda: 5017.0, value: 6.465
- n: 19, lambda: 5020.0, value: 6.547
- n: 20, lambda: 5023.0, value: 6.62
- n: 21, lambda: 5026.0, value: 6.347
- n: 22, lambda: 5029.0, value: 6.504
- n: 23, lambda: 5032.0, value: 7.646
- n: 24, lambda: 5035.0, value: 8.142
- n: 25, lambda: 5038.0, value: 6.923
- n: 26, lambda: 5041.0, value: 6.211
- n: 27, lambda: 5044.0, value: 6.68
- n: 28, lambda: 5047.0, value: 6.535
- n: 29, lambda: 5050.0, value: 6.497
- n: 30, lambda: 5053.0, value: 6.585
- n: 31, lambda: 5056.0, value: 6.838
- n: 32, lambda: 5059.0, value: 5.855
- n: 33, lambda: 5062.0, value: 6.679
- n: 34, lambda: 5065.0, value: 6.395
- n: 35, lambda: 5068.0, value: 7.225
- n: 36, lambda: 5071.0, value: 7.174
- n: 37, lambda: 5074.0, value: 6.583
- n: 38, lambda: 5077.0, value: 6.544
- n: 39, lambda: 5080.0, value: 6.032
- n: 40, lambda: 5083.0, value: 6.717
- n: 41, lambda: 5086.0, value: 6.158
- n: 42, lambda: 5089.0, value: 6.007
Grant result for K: 6.67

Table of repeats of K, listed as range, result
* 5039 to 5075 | 6.61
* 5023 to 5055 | 6.8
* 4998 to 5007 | 6.33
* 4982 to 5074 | 6.65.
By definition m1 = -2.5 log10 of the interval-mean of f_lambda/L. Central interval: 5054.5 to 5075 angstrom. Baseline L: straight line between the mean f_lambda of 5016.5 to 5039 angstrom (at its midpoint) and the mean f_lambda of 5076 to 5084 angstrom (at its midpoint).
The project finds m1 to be -0.02 mag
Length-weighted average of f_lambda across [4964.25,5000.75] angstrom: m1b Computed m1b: 6.82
